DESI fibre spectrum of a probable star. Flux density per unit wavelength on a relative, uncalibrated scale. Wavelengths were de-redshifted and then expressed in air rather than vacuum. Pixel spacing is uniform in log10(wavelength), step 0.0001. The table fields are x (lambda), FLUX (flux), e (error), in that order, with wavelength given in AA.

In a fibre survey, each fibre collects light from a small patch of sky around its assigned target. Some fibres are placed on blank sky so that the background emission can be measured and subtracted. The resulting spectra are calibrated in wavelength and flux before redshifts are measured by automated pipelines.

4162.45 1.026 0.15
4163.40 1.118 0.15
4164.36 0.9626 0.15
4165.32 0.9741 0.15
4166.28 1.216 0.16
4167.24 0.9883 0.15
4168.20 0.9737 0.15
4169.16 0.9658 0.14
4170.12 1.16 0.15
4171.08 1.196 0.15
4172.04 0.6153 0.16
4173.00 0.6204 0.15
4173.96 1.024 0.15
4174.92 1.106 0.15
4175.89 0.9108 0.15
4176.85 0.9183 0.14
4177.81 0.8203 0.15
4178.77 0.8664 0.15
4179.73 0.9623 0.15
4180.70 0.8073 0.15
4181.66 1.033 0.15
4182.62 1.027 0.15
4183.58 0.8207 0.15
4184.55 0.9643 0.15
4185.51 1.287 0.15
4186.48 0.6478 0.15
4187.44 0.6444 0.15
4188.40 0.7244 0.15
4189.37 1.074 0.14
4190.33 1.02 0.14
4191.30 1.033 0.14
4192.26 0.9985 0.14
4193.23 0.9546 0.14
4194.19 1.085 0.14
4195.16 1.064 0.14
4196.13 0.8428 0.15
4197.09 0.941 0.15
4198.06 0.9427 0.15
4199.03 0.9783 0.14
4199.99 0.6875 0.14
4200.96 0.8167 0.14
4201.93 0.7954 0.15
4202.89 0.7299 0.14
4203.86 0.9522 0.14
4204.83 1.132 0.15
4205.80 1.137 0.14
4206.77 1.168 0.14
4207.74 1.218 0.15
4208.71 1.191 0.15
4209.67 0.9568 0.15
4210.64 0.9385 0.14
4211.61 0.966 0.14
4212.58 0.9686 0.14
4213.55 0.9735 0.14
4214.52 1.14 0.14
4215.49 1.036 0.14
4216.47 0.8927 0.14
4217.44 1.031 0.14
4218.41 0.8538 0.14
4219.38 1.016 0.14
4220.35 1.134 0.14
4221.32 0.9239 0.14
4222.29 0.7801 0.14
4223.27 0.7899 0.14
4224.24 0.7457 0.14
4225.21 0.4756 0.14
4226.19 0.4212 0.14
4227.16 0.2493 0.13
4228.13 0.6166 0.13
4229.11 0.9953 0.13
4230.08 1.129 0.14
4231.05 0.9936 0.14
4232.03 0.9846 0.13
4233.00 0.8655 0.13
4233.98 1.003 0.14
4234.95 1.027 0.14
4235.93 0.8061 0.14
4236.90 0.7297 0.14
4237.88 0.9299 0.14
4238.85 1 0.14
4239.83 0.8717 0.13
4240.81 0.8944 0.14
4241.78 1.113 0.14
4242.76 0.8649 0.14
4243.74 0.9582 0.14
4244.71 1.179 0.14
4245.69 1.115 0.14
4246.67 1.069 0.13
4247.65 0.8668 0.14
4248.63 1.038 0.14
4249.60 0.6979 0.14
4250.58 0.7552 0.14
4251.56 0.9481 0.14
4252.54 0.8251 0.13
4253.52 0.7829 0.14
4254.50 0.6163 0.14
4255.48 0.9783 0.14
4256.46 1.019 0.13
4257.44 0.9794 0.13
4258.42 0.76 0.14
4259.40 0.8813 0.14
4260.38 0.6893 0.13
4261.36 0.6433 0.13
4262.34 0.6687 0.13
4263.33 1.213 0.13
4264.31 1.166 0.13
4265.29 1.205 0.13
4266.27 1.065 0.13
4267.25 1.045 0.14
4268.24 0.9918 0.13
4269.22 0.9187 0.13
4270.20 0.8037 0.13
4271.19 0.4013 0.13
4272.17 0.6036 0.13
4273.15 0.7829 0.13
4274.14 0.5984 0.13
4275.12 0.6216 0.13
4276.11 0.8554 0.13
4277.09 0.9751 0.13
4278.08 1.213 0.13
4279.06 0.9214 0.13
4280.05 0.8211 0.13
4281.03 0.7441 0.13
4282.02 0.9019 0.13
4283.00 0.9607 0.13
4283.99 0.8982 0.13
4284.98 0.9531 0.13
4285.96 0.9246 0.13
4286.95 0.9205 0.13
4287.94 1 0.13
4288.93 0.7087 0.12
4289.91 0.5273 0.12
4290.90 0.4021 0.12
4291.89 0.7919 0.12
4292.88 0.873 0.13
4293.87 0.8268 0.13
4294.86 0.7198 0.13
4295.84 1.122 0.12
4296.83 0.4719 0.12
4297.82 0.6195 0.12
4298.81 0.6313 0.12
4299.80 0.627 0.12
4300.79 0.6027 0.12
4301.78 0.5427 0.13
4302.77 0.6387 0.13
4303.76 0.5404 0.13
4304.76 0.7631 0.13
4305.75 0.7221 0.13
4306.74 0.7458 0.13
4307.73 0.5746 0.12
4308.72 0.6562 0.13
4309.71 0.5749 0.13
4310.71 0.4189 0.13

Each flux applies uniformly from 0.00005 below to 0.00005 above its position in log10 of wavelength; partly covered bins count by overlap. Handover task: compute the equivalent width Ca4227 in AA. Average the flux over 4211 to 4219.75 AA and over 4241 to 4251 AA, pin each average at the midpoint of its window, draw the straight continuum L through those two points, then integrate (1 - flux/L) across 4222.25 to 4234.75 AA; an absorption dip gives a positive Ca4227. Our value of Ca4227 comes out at 2.5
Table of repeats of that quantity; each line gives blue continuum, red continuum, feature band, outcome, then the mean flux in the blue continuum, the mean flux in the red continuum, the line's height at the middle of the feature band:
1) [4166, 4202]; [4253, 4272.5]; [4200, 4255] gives -0.6 AA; 0.935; 0.874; 0.901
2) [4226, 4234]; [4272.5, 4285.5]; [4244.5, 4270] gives -2.6 AA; 0.81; 0.862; 0.839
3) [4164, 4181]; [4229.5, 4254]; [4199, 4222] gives -1.0 AA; 0.95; 0.938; 0.944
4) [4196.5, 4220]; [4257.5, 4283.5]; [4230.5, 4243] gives -0.1 AA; 0.978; 0.865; 0.927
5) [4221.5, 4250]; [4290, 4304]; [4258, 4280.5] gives -3.0 AA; 0.871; 0.67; 0.761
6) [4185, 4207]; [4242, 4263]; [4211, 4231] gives 1.2 AA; 0.939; 0.878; 0.912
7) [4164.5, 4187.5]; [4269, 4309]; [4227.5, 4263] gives -2.9 AA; 0.945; 0.754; 0.828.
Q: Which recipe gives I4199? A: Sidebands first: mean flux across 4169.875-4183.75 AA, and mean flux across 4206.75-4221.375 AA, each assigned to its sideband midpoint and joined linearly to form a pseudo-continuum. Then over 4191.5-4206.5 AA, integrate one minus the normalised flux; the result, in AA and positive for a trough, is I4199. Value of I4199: 0.6 AA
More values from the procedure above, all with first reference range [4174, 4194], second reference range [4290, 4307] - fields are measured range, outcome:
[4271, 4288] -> -2.87 AA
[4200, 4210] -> -1.21 AA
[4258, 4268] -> -2.35 AA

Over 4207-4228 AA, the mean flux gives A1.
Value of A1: 0.889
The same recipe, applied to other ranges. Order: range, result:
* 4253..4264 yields 0.844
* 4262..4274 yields 0.899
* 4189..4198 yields 0.998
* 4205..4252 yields 0.927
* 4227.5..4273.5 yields 0.902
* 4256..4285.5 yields 0.877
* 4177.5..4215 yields 0.958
